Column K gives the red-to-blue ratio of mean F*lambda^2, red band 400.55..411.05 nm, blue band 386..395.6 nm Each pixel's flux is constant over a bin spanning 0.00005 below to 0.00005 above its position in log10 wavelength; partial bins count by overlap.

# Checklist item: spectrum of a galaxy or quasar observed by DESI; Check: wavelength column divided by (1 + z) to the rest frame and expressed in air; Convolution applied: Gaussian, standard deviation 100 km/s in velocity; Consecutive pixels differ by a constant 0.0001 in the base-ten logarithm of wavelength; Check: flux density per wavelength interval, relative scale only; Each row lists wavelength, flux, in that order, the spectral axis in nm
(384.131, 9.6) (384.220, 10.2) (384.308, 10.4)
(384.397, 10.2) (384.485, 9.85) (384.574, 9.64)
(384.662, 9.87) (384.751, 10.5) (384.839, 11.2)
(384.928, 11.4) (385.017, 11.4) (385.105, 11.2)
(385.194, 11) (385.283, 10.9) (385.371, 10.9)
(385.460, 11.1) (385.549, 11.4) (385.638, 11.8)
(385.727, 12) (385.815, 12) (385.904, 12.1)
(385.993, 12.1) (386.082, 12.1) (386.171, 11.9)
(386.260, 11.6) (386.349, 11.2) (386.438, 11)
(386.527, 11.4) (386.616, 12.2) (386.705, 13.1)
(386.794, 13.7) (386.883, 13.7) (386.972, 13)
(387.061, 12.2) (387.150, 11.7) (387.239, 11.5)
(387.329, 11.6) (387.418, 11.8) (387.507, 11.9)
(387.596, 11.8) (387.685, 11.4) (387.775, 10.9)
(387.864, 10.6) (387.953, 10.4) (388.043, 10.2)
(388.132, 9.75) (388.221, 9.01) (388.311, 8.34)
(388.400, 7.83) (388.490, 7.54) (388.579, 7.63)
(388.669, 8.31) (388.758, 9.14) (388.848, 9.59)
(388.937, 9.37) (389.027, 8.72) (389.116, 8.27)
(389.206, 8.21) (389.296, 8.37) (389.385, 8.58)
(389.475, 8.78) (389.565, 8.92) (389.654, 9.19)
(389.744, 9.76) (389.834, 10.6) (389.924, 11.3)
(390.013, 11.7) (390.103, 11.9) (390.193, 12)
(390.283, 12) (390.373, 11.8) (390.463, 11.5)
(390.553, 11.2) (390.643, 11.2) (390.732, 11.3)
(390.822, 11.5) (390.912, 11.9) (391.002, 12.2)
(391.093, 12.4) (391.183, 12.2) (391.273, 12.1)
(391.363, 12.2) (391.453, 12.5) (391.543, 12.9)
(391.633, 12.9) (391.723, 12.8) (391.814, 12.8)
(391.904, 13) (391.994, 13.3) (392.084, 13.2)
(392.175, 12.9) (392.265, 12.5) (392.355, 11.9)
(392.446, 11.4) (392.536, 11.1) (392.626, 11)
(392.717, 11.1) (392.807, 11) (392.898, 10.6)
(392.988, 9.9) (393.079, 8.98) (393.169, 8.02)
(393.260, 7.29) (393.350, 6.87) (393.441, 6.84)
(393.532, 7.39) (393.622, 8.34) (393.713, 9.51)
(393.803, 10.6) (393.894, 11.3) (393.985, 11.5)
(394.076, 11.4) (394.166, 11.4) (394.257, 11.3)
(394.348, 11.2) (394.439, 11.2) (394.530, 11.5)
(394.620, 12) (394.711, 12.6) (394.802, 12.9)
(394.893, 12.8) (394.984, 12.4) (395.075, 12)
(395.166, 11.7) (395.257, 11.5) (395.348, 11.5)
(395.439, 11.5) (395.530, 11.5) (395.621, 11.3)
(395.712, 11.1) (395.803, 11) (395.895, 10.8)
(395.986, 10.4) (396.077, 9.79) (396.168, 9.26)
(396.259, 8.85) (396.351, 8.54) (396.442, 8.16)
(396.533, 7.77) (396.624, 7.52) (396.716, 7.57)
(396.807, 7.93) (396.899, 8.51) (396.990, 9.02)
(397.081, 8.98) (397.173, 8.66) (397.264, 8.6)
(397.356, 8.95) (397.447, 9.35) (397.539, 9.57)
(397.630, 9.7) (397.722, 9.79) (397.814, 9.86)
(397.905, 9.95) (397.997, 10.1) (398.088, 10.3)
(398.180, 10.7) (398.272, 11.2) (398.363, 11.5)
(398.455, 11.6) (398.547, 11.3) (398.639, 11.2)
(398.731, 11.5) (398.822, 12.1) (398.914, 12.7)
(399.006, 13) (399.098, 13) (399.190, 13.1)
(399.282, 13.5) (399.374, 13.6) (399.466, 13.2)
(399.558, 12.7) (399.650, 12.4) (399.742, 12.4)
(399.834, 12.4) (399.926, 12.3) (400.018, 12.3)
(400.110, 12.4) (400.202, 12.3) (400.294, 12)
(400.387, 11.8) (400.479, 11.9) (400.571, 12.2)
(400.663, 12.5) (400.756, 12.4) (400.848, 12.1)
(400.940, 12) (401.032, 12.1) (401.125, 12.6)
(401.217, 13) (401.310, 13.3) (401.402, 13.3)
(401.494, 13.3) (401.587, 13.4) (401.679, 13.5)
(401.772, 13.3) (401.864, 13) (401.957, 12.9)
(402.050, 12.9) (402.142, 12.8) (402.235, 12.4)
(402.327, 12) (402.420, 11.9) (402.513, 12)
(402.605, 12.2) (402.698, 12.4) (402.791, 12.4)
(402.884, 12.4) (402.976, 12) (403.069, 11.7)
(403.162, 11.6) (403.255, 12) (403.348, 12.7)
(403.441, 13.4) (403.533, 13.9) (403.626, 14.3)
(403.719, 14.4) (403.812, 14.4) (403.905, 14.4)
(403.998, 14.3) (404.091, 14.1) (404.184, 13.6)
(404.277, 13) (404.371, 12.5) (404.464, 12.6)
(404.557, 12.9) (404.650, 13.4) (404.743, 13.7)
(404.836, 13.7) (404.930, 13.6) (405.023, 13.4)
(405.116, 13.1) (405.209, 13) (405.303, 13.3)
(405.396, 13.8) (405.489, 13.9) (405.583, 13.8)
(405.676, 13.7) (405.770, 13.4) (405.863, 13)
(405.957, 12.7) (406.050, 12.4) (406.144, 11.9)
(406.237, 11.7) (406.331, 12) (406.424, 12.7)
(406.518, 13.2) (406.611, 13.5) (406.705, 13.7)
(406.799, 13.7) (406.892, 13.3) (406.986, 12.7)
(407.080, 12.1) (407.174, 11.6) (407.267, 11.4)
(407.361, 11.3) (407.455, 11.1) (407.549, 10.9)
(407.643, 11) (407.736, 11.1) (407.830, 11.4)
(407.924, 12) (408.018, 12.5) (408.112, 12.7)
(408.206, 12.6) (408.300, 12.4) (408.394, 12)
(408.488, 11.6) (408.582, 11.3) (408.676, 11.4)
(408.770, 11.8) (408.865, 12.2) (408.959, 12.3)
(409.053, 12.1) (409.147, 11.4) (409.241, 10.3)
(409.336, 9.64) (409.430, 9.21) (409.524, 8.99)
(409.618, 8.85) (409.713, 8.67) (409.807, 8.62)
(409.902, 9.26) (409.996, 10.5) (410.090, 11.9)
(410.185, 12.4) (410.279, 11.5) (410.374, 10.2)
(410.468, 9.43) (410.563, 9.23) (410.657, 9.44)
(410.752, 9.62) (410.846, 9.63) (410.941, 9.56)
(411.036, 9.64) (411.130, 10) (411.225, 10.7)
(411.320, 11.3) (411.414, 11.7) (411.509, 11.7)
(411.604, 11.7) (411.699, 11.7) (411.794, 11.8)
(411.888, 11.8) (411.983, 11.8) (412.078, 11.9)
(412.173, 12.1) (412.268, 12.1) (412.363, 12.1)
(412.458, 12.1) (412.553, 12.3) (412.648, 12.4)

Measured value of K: 1.2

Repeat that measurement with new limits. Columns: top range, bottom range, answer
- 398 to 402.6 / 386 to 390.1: 1.26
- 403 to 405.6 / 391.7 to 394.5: 1.32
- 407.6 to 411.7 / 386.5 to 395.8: 1.09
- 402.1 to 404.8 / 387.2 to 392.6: 1.28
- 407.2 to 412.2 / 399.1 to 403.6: 0.91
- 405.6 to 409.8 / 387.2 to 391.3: 1.25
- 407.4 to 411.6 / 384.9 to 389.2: 1.11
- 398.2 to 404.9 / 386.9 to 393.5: 1.26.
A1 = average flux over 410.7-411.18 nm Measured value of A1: 9.69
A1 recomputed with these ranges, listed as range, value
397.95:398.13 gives 10.2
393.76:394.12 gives 11.2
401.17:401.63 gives 13.3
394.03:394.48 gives 11.3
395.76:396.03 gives 10.7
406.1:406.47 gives 12.1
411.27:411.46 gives 11.5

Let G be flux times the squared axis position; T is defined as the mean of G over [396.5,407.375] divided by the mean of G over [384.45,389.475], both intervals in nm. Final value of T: 1.2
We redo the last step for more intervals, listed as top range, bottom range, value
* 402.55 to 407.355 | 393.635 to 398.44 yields 1.32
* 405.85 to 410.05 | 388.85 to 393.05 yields 1.12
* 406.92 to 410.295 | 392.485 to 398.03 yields 1.19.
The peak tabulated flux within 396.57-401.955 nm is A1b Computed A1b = 13.6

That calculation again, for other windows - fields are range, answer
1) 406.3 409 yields 13.7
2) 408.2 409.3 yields 12.6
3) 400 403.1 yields 13.5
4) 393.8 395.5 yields 12.9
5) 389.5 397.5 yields 13.3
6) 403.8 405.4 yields 14.4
